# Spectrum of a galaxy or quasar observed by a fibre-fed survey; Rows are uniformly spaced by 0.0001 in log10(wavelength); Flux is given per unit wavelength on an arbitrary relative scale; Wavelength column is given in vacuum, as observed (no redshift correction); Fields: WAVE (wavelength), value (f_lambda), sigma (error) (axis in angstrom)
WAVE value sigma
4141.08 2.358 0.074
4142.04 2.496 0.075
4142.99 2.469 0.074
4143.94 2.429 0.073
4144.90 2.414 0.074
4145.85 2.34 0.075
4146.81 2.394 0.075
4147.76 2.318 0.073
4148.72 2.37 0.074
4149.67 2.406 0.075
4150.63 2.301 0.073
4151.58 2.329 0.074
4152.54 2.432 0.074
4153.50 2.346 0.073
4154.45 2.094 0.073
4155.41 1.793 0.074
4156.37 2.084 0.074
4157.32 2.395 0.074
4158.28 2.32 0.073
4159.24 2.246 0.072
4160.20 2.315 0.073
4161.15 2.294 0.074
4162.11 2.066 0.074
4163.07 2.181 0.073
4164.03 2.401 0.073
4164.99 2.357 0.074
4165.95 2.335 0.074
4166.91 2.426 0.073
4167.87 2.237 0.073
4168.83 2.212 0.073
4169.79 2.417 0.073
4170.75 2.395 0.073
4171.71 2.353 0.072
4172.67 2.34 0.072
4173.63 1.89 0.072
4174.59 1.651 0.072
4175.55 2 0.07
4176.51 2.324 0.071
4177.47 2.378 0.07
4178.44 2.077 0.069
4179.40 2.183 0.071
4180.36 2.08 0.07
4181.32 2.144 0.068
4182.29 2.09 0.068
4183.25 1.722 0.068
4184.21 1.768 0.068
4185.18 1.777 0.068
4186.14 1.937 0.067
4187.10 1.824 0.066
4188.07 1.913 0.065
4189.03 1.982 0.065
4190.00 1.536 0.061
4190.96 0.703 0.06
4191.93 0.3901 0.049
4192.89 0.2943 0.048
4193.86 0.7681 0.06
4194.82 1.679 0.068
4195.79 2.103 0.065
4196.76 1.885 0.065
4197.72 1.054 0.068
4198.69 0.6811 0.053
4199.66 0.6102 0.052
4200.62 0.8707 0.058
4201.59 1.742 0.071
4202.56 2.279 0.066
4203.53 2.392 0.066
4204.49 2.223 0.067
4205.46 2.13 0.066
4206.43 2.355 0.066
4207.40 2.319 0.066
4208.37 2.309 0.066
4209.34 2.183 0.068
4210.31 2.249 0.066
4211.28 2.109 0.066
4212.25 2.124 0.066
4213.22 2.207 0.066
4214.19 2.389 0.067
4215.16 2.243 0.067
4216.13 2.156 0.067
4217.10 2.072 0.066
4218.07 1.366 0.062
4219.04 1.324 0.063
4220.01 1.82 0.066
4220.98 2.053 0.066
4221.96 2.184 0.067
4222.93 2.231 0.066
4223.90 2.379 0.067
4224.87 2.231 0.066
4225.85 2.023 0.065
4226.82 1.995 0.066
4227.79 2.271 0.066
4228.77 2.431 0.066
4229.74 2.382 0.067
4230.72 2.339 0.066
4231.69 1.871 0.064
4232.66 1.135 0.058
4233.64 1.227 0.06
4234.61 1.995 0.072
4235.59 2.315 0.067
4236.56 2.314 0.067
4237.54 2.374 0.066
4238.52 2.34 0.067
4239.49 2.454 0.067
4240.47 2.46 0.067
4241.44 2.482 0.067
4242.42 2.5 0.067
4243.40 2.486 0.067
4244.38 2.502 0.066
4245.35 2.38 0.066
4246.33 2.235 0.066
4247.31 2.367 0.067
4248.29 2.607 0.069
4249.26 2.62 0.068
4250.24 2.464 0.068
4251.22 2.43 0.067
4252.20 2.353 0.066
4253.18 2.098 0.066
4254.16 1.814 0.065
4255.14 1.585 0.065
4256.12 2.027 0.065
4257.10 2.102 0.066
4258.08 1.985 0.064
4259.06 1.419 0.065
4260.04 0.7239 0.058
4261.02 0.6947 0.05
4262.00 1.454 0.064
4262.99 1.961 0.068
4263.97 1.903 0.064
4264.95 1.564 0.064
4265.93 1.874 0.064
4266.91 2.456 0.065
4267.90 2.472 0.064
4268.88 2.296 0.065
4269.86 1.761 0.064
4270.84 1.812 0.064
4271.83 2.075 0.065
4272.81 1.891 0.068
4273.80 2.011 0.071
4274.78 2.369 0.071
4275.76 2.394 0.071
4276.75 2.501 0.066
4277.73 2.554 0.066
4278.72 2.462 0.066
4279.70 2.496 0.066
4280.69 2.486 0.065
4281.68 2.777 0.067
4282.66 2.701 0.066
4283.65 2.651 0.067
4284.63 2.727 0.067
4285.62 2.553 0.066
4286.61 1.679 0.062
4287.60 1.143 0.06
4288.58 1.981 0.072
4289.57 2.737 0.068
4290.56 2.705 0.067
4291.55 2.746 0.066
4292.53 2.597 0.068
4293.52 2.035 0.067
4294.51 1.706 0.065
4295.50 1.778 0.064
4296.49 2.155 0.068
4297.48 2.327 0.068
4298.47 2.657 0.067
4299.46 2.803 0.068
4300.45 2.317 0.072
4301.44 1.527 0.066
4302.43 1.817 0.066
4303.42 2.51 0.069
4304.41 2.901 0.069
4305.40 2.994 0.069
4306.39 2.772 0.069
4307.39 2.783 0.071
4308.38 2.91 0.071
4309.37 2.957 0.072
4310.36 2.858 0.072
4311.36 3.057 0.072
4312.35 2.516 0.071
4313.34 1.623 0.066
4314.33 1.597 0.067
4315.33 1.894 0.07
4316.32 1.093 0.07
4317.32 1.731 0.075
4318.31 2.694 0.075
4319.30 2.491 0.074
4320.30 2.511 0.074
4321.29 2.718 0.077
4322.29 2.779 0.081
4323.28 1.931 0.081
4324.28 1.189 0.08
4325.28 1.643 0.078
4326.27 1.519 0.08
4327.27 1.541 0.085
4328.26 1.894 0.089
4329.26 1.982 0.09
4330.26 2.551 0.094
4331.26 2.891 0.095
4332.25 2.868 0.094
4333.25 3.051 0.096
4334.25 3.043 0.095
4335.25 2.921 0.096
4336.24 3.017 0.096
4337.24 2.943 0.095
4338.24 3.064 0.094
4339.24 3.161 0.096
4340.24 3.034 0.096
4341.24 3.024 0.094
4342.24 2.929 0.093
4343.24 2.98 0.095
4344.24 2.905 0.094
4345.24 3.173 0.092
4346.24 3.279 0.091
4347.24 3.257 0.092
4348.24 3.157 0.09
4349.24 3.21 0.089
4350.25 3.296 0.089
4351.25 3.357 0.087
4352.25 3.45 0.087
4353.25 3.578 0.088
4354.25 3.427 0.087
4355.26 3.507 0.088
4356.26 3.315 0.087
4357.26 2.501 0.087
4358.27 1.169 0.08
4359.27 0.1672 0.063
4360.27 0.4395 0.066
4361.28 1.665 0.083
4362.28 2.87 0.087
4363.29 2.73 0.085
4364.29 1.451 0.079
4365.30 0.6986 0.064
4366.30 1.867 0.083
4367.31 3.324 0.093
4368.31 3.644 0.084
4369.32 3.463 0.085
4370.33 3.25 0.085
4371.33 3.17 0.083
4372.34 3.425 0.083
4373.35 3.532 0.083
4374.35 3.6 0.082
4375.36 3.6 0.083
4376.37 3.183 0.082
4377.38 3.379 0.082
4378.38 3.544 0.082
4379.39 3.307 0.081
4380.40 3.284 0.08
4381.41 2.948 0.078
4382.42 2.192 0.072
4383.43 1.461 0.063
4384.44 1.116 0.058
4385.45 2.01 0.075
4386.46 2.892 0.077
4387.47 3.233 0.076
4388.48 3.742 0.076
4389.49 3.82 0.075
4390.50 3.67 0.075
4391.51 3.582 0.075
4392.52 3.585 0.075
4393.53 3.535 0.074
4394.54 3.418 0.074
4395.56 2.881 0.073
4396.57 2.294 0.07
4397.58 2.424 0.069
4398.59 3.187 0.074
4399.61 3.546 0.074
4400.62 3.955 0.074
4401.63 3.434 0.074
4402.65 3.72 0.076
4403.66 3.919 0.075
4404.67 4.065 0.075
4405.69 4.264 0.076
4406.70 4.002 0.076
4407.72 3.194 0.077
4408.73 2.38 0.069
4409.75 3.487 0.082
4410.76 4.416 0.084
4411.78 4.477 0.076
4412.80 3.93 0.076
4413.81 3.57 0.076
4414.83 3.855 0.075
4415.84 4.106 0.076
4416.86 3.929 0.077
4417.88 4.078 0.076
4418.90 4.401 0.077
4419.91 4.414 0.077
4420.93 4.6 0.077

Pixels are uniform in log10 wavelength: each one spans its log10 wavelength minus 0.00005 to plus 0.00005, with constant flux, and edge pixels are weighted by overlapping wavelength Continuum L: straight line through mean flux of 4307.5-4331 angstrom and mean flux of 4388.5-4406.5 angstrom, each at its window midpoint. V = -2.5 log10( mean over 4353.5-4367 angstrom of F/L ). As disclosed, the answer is 0.369 mag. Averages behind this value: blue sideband 2.18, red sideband 3.51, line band 2.03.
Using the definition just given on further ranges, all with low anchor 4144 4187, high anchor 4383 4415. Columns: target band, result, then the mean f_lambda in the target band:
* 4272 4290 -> 0.18 mag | 2.33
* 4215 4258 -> 0.18 mag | 2.16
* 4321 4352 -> 0.12 mag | 2.73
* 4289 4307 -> 0.19 mag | 2.39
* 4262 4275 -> 0.33 mag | 2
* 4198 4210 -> 0.29 mag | 1.83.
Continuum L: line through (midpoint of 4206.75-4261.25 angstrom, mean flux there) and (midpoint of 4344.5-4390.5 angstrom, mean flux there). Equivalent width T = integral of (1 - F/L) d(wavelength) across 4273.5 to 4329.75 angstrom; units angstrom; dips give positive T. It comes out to 4.0 angstrom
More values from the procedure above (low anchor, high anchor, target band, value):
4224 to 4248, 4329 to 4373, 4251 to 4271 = 4.28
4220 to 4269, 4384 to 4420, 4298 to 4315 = 0.96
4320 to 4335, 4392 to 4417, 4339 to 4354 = -3.39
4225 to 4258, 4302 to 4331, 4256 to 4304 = 2.24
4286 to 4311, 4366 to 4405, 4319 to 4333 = 2.37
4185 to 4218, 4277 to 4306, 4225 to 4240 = -1.09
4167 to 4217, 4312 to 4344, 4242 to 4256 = -1.39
